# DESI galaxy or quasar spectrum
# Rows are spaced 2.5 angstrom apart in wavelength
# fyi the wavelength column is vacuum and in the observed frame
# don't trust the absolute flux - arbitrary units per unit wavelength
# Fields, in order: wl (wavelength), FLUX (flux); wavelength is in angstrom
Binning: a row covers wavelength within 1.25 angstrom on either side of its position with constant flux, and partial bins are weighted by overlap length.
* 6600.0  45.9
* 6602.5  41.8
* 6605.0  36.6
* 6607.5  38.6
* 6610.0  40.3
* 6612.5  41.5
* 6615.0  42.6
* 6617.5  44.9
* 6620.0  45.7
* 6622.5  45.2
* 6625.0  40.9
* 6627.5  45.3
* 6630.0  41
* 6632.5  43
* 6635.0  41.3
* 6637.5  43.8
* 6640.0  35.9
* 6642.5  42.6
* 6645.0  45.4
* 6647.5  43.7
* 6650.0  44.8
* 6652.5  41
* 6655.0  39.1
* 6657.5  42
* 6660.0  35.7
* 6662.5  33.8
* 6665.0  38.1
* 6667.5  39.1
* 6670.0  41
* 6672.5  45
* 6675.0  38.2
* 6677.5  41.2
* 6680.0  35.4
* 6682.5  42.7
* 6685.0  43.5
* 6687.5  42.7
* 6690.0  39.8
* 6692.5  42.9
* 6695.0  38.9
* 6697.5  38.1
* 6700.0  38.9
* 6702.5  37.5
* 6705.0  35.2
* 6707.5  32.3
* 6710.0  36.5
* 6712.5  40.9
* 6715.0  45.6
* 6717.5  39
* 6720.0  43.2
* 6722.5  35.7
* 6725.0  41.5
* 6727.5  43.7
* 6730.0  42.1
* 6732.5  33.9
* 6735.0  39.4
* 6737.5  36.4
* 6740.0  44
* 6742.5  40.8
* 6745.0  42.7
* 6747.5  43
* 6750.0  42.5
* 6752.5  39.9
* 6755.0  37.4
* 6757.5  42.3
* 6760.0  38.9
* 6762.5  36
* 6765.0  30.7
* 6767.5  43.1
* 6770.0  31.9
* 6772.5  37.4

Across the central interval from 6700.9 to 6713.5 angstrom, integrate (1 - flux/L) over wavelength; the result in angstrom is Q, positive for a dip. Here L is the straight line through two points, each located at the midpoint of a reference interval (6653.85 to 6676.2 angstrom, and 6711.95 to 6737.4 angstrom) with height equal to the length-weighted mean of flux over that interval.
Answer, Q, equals 1.1 angstrom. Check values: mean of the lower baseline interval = 39.1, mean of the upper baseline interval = 40.3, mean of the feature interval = 36.5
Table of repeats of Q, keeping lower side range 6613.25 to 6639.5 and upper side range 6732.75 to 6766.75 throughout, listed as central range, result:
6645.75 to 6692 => 1.5 angstrom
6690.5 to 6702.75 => 0.5 angstrom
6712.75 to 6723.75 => -0.1 angstrom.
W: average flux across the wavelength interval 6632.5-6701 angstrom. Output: 40.6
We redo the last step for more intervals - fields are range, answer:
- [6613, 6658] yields 42.7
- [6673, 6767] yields 39.6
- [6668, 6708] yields 39.7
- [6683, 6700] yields 40.9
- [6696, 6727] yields 38.8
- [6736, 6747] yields 41.1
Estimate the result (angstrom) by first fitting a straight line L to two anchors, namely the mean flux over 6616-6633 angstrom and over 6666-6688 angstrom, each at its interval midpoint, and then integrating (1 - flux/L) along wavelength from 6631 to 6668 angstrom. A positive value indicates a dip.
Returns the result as 1.52 angstrom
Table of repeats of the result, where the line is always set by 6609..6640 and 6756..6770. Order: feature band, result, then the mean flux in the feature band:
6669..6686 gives -0.09 angstrom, 41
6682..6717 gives 0.31 angstrom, 39.6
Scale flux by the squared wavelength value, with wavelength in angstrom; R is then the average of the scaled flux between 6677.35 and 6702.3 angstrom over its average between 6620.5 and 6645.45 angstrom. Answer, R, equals 1.0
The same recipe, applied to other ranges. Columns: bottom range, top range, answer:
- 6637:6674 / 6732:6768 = 1.00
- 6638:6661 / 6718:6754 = 1.01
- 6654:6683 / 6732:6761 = 1.05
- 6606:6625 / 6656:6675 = 0.94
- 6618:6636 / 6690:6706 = 0.91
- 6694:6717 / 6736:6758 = 1.08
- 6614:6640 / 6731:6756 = 0.96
